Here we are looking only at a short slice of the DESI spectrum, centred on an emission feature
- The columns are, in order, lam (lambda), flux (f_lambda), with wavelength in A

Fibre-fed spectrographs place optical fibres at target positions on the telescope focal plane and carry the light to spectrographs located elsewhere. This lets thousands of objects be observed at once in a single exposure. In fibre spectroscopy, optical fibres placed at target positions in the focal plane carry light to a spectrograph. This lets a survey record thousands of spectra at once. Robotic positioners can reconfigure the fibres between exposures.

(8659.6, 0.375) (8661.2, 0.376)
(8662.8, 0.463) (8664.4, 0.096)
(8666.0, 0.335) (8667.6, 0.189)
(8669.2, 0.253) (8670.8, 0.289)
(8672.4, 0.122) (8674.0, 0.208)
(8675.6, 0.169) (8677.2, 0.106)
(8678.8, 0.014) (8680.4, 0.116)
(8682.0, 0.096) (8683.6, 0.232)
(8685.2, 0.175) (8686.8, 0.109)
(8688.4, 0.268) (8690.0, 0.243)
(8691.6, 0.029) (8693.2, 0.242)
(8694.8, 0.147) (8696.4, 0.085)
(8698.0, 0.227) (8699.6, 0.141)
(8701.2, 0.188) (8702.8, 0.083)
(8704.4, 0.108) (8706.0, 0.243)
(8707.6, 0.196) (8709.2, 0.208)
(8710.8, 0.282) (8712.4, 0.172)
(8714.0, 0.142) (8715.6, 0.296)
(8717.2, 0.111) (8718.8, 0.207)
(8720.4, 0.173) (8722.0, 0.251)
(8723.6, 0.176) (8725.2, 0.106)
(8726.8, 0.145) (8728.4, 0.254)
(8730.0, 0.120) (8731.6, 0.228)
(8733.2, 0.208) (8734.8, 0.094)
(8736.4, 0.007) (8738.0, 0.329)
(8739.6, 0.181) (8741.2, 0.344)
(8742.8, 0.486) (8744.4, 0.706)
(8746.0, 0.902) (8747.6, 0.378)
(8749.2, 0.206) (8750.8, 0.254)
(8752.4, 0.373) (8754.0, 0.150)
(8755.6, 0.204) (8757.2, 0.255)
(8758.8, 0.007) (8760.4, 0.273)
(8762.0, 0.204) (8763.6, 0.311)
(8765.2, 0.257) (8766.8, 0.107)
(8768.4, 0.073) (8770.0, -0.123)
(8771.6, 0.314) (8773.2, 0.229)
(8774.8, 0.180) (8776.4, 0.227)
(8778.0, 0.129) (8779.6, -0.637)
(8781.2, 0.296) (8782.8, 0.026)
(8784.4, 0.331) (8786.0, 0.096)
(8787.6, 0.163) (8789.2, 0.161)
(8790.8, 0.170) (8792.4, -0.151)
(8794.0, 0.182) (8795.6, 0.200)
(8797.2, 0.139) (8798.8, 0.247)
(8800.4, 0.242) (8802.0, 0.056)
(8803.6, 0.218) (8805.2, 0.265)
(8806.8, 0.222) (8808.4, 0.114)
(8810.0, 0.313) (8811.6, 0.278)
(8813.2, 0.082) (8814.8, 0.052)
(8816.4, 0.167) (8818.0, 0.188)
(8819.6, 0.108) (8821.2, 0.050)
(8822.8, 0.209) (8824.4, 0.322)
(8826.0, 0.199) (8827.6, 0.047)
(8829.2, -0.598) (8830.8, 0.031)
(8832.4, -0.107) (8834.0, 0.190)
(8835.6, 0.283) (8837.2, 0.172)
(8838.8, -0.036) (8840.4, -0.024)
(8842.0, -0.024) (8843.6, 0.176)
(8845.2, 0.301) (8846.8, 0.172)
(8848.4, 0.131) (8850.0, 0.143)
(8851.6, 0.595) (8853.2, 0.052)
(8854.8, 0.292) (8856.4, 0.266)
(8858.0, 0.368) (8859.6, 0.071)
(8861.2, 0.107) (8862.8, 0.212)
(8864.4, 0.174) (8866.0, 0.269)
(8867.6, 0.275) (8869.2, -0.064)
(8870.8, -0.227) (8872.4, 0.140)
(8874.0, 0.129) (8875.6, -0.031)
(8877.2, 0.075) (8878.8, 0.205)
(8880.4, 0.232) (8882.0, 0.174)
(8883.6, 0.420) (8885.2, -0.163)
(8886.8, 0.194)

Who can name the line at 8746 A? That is H-gamma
